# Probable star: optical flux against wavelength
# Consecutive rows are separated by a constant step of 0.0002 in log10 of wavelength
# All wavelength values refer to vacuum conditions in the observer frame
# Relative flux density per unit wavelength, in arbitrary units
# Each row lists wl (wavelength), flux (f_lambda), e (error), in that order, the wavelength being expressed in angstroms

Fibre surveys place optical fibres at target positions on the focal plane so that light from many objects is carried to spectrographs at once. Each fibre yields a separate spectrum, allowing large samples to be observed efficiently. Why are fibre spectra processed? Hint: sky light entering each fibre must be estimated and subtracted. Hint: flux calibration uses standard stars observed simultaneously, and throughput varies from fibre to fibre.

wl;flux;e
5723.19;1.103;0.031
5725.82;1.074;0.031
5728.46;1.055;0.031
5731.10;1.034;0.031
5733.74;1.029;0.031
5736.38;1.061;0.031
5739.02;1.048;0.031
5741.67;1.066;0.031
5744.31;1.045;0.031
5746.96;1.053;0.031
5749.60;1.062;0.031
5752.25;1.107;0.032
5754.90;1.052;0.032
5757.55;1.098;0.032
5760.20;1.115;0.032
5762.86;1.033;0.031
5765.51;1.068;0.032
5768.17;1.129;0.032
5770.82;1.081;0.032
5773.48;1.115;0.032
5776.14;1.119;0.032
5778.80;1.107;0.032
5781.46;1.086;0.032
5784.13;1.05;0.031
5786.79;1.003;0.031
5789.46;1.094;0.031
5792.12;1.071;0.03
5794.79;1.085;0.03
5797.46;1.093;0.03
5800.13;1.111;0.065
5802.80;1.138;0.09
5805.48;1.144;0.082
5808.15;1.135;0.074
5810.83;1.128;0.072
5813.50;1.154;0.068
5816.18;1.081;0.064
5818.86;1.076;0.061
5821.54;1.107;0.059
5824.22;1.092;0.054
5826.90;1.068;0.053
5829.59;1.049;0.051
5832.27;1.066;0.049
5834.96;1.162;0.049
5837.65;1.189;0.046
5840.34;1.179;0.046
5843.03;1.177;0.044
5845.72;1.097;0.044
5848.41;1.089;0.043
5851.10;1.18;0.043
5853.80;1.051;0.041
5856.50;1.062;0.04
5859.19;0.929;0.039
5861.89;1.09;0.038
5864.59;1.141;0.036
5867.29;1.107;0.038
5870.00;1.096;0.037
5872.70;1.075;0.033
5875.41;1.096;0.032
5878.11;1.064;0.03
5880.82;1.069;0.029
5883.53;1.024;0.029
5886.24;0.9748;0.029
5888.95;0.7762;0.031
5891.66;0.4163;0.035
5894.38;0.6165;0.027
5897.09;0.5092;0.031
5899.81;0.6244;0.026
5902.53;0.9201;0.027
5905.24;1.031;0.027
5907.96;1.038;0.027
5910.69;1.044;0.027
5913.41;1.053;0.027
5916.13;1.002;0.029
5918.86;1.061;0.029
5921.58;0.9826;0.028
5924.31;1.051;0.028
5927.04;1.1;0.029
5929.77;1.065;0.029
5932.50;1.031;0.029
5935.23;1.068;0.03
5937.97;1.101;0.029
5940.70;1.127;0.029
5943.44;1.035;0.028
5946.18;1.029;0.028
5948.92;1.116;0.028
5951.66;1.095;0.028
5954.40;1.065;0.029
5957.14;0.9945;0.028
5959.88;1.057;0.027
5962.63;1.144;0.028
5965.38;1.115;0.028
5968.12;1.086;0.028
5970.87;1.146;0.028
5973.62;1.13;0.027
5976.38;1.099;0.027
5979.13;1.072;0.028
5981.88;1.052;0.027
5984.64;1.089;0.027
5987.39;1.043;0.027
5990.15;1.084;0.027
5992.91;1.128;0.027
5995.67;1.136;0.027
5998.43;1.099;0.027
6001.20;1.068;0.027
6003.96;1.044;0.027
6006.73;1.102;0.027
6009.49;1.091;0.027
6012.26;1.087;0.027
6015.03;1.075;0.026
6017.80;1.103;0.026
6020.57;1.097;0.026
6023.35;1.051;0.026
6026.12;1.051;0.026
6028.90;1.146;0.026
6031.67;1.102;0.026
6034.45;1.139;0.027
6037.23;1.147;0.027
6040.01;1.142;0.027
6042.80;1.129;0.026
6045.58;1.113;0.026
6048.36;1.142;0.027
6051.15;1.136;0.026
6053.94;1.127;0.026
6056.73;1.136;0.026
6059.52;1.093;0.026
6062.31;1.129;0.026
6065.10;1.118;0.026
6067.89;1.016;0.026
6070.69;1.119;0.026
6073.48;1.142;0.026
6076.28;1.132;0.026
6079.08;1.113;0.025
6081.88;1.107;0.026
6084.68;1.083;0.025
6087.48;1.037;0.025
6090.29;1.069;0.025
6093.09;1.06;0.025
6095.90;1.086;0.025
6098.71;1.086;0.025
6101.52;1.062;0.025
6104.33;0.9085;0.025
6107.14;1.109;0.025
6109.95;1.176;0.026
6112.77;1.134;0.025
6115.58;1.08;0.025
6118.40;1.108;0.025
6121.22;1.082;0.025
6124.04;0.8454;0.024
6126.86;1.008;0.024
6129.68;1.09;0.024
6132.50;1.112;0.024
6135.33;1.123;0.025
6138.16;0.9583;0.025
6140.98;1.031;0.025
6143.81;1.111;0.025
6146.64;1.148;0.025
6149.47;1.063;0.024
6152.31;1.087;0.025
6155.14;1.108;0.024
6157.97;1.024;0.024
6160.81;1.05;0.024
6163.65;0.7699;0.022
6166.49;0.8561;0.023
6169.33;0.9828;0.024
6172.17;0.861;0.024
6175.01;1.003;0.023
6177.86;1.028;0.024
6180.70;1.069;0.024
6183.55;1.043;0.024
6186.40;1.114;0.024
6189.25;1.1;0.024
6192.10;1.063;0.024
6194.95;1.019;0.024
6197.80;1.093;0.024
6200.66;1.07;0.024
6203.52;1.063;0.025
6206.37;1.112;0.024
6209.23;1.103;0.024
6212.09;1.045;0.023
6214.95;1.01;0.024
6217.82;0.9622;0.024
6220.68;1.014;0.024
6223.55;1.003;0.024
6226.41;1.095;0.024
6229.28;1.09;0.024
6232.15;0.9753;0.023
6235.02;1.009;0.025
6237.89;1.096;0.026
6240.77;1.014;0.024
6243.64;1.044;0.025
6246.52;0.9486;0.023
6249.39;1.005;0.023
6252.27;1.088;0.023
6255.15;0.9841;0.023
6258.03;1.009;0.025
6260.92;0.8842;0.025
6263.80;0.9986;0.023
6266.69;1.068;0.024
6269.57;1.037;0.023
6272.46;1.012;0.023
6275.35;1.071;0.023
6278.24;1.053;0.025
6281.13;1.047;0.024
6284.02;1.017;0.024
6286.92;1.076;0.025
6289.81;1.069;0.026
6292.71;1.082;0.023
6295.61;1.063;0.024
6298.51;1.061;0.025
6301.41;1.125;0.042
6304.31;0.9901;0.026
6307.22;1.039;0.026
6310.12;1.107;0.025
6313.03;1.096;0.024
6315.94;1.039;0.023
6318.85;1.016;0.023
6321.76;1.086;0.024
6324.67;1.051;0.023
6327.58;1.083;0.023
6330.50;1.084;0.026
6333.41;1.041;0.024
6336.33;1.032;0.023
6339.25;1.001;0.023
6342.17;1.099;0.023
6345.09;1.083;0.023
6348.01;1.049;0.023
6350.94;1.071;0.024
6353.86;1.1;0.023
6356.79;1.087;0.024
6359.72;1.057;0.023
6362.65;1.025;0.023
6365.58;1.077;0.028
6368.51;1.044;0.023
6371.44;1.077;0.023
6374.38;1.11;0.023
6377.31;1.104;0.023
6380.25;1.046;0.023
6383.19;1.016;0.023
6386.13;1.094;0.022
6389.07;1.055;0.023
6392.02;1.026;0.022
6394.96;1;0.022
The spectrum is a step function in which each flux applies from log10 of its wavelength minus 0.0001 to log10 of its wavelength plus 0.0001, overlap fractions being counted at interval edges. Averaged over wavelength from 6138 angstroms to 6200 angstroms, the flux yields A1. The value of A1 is 1.03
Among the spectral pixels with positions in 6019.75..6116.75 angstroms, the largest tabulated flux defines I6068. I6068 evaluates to 1.176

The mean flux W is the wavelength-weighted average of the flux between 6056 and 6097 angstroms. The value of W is 1.1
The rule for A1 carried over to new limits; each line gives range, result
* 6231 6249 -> 1.01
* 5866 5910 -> 0.904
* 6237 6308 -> 1.03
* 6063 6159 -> 1.08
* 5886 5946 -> 0.939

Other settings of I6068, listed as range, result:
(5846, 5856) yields 1.18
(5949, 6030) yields 1.146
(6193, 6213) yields 1.112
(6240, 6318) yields 1.125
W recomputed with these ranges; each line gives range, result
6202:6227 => 1.04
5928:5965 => 1.07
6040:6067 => 1.12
